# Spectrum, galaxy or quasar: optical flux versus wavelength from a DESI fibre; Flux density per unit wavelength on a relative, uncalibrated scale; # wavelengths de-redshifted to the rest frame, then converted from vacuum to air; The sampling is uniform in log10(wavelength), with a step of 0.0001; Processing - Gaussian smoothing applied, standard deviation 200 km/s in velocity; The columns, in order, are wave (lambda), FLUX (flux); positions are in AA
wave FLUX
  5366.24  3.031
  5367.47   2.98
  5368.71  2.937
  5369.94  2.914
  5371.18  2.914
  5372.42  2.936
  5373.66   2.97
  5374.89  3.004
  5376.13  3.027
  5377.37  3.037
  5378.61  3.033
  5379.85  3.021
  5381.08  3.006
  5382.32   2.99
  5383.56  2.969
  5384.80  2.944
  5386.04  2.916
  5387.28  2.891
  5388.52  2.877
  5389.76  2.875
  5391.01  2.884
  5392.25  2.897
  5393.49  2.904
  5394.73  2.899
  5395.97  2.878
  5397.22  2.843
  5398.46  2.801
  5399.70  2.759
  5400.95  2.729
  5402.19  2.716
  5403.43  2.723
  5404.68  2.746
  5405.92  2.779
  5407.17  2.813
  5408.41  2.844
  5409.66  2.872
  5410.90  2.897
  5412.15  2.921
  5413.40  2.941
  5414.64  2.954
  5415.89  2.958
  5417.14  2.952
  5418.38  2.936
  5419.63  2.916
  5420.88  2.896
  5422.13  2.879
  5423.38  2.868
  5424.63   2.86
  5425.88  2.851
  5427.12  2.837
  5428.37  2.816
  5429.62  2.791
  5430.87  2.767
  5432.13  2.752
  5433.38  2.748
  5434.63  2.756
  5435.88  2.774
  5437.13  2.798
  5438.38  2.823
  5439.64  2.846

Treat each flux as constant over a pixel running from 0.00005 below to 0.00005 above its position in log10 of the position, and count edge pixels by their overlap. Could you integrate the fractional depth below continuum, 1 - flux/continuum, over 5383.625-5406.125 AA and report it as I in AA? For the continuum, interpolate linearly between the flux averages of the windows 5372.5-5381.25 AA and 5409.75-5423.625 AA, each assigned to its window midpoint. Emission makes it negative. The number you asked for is 1.0 AA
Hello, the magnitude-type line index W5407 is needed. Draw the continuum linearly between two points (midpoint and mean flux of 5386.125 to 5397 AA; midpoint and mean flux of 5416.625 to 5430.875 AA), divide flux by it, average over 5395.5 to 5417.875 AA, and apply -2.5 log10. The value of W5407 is 0.01 mag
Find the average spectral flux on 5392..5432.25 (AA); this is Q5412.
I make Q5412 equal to 2.85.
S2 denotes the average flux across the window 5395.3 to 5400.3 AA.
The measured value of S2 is 2.82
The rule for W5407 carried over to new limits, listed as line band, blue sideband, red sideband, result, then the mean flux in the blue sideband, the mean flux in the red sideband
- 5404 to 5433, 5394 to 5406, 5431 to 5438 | -0.032 mag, 2.79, 2.77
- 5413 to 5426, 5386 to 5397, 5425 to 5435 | -0.035 mag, 2.89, 2.79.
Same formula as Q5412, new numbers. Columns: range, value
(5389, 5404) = 2.83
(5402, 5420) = 2.87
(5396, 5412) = 2.8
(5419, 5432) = 2.84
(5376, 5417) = 2.89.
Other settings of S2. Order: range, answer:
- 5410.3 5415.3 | 2.93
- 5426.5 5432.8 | 2.79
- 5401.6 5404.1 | 2.72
